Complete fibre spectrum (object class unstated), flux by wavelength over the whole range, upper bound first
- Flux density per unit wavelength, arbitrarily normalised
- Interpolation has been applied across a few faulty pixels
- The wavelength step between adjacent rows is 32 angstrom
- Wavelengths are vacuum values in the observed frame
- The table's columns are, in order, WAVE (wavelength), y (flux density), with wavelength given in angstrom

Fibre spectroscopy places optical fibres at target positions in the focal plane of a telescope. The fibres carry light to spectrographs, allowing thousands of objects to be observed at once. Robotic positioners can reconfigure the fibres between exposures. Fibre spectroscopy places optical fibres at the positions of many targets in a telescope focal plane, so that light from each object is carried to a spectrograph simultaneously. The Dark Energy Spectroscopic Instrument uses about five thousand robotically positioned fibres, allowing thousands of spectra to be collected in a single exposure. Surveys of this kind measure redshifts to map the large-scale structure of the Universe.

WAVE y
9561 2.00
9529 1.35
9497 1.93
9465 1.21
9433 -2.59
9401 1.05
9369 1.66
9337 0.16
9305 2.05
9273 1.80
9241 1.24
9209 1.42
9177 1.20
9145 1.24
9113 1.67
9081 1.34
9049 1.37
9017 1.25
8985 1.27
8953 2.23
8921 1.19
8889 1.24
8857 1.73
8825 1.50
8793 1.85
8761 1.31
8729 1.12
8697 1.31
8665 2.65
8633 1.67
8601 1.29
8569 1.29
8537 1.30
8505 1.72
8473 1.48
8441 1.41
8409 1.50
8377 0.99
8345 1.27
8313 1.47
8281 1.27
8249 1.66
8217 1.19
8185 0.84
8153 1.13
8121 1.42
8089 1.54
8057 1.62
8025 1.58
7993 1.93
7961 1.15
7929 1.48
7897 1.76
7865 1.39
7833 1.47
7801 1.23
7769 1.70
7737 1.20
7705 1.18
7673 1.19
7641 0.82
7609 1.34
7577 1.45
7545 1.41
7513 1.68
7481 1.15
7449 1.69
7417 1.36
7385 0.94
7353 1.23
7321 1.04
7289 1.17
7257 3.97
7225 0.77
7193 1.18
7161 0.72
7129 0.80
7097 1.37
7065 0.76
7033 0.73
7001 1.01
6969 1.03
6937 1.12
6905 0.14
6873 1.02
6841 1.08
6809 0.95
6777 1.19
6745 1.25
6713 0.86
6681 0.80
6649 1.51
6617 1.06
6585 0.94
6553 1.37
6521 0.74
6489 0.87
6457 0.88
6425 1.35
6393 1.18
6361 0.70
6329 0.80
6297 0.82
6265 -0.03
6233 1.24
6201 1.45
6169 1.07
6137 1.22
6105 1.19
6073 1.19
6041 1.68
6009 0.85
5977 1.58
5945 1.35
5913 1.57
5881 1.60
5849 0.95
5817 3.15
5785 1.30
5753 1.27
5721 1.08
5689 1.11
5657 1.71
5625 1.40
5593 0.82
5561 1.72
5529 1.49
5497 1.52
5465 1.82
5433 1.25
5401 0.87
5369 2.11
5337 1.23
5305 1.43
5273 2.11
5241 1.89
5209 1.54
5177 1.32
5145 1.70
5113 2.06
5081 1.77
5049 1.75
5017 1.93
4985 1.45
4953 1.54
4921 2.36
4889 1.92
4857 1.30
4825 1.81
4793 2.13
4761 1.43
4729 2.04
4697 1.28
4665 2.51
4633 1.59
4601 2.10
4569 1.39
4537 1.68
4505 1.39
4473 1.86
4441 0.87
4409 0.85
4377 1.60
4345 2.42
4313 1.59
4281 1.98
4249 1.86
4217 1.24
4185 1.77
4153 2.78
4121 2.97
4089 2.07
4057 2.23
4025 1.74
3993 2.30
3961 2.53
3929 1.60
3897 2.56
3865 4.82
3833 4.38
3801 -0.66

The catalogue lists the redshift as 0.95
